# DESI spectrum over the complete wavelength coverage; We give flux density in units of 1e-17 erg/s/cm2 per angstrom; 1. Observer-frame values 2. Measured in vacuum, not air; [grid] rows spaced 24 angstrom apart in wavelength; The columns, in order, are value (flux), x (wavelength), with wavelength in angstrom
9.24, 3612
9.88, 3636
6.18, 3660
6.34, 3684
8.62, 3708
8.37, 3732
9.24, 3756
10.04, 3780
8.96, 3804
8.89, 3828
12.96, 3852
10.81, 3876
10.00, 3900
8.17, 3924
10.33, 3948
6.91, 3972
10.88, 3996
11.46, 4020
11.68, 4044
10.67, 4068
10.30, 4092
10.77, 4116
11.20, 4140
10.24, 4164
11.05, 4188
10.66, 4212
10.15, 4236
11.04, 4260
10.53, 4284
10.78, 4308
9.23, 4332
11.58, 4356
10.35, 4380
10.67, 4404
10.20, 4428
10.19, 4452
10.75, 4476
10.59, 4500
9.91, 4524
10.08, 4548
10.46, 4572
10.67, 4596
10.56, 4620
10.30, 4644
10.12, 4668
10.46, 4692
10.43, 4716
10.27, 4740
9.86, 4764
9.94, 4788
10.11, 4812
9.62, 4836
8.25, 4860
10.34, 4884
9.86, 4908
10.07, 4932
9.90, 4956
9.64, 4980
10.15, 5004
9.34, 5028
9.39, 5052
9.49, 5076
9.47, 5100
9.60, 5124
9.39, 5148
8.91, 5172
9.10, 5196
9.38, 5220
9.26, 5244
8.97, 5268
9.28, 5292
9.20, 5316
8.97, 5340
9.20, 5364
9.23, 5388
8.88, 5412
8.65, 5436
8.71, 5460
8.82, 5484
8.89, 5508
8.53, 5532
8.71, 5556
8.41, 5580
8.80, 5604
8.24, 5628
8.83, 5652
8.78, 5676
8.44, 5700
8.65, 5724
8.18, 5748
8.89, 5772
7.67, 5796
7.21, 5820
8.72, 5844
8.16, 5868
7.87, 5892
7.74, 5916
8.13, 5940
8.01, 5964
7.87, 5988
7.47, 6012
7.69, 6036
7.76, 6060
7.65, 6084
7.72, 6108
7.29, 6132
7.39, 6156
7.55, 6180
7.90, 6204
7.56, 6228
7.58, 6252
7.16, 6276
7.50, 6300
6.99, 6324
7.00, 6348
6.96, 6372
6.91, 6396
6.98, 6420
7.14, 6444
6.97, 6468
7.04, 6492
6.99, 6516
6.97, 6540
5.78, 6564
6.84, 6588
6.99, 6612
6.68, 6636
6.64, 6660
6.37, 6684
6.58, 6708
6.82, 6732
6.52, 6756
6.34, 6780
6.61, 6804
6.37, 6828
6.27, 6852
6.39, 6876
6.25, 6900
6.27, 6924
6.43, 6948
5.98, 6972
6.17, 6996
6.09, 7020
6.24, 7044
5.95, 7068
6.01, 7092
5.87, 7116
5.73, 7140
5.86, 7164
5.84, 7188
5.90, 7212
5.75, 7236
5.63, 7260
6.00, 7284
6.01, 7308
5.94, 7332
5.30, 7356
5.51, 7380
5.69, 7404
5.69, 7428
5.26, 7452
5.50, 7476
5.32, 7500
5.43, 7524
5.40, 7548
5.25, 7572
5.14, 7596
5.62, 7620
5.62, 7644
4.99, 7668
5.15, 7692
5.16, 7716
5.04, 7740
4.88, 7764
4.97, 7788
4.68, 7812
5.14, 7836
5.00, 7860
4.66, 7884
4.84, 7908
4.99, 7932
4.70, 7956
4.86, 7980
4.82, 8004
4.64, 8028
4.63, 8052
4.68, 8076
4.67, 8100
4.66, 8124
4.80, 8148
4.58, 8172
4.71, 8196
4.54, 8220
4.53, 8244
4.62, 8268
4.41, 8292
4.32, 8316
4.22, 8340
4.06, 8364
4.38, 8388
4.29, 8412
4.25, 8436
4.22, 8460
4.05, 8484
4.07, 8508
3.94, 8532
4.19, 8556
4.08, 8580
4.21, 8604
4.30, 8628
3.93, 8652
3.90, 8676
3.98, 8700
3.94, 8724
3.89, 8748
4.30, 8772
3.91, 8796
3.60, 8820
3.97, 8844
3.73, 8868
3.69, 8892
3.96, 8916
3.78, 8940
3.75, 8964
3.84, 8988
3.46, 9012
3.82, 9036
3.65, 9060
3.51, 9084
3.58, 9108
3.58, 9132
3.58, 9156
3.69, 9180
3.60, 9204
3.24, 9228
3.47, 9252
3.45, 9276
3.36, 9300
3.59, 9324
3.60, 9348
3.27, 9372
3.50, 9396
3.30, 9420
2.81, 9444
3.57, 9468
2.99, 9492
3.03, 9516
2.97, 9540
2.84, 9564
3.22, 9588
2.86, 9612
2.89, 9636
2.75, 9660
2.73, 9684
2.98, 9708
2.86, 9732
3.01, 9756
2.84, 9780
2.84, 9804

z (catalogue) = 0.00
